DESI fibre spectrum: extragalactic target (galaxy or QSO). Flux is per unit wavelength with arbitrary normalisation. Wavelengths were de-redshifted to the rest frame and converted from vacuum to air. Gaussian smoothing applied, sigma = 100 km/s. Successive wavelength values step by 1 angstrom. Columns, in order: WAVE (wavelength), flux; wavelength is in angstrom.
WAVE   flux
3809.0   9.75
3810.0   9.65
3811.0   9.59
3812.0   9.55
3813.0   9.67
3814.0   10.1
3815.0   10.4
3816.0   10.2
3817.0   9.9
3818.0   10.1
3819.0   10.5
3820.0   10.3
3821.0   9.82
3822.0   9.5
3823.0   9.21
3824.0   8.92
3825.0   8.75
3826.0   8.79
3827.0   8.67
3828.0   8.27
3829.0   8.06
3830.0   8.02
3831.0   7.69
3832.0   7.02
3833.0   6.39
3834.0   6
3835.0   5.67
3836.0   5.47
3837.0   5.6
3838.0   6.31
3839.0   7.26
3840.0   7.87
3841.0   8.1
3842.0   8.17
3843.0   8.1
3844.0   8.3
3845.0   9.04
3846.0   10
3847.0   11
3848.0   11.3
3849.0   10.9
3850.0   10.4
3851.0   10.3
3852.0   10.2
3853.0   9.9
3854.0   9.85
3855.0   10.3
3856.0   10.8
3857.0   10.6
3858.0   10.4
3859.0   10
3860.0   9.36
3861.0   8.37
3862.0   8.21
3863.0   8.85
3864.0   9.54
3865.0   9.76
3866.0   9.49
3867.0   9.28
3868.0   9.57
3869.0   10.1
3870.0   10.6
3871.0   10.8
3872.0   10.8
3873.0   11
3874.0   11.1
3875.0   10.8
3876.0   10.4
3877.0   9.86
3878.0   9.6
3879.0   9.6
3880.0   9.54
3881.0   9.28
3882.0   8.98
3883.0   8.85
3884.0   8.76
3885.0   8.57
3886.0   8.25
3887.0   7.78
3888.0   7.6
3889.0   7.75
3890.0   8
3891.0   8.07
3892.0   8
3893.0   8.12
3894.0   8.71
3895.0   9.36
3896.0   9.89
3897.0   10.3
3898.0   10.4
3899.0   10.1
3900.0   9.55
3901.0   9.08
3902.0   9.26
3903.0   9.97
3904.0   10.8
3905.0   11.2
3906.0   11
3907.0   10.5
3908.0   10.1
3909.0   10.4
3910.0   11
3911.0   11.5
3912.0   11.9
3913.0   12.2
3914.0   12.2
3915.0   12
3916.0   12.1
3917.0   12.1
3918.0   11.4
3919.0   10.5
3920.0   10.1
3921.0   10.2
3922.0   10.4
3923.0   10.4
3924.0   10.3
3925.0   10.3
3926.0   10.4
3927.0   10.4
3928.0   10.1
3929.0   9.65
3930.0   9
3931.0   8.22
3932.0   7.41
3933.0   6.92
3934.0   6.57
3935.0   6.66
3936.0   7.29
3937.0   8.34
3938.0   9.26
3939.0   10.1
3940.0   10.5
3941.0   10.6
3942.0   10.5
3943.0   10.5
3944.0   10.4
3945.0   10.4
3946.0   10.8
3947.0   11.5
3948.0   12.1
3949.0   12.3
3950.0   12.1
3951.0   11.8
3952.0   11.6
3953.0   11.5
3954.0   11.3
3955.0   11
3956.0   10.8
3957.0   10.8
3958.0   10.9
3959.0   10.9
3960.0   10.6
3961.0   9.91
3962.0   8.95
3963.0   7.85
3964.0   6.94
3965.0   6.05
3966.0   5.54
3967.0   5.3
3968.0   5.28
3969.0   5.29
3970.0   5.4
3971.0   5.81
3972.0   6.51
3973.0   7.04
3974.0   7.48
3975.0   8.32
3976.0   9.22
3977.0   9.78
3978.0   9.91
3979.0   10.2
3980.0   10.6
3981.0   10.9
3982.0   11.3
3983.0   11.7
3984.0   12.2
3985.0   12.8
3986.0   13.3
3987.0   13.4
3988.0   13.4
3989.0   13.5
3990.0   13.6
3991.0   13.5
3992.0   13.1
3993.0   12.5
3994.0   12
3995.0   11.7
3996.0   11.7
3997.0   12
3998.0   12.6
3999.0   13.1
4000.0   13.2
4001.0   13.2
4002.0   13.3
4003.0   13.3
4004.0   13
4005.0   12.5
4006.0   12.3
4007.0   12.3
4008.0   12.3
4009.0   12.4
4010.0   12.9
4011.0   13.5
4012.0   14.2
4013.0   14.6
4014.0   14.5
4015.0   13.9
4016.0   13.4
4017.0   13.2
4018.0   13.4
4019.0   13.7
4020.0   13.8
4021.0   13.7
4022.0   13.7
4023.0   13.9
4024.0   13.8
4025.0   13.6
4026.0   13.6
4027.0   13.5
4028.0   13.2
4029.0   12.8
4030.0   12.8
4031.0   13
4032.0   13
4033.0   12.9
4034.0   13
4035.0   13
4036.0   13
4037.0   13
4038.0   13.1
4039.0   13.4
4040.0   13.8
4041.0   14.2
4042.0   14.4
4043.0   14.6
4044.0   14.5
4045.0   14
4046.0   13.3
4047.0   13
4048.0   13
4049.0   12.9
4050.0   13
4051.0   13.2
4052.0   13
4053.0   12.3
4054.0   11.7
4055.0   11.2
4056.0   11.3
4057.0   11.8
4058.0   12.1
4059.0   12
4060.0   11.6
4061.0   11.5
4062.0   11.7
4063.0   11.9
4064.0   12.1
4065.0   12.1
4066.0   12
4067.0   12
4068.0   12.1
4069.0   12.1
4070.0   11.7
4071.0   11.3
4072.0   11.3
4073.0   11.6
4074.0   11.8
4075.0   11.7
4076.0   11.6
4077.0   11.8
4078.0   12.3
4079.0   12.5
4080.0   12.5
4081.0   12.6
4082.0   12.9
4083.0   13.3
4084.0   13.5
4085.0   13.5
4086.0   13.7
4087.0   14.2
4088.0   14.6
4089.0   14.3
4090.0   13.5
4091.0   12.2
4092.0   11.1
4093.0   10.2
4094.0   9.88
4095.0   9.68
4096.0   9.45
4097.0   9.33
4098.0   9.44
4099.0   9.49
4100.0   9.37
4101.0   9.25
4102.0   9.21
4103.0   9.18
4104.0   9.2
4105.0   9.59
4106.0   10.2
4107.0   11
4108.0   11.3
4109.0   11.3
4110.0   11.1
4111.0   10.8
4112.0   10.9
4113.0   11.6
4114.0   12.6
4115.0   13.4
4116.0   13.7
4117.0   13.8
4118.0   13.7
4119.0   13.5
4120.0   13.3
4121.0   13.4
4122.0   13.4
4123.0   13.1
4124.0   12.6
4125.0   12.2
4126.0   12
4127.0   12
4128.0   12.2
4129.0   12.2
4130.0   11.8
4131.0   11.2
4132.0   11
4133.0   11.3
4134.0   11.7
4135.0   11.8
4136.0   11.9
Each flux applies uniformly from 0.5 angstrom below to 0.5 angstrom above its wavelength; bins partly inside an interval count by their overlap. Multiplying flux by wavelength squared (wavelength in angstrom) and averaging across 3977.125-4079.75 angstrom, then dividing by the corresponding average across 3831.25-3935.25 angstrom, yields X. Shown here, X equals 1.44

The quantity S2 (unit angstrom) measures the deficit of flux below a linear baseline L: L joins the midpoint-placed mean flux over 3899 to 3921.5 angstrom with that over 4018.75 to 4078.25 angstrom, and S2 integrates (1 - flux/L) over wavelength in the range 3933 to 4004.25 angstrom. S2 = 8.04 angstrom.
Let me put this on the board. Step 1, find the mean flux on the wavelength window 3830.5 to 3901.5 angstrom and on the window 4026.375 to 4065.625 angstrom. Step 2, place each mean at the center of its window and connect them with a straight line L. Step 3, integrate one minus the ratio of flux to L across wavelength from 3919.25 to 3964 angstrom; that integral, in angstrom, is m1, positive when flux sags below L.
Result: 2.7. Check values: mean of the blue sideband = 9.08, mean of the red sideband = 12.8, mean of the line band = 10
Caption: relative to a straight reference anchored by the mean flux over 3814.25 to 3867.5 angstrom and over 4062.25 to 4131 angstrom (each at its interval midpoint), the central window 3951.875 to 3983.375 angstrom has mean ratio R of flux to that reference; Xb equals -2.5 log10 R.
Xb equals 0.17 mag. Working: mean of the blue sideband 8.97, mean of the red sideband 11.8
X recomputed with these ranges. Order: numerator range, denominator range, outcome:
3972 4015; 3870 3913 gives 1.31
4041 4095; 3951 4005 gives 1.24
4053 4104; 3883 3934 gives 1.29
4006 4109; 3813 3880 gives 1.49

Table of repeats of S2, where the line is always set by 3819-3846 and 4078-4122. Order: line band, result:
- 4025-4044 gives -4.5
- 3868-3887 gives -2.6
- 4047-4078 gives -2.2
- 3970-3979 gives 1.8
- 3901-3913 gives -2.2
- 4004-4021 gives -4.5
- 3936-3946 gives -0.5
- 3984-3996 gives -3.2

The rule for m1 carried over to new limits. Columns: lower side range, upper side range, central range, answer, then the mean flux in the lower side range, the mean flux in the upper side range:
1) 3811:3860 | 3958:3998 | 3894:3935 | -2.82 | 9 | 9.93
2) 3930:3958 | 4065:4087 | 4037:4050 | -2.07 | 10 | 12.3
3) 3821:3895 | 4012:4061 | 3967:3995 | 3.97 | 8.97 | 13.2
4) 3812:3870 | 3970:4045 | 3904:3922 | -1.09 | 9.05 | 12.5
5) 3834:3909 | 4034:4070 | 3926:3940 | 2.49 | 9.32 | 12.7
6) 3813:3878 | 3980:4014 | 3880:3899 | 2.77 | 9.23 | 12.8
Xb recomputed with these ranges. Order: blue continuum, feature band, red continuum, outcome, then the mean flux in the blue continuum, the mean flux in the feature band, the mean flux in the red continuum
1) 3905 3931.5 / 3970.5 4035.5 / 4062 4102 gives -0.10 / 10.7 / 12.3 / 11.8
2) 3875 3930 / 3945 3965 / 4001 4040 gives 0.08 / 9.94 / 10.6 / 13.3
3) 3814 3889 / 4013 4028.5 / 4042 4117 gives -0.22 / 9.15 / 13.7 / 11.9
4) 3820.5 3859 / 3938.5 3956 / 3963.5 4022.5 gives -0.05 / 8.73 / 11.1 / 11.3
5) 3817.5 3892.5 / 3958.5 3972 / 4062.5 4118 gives 0.38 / 9.04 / 7.19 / 11.6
